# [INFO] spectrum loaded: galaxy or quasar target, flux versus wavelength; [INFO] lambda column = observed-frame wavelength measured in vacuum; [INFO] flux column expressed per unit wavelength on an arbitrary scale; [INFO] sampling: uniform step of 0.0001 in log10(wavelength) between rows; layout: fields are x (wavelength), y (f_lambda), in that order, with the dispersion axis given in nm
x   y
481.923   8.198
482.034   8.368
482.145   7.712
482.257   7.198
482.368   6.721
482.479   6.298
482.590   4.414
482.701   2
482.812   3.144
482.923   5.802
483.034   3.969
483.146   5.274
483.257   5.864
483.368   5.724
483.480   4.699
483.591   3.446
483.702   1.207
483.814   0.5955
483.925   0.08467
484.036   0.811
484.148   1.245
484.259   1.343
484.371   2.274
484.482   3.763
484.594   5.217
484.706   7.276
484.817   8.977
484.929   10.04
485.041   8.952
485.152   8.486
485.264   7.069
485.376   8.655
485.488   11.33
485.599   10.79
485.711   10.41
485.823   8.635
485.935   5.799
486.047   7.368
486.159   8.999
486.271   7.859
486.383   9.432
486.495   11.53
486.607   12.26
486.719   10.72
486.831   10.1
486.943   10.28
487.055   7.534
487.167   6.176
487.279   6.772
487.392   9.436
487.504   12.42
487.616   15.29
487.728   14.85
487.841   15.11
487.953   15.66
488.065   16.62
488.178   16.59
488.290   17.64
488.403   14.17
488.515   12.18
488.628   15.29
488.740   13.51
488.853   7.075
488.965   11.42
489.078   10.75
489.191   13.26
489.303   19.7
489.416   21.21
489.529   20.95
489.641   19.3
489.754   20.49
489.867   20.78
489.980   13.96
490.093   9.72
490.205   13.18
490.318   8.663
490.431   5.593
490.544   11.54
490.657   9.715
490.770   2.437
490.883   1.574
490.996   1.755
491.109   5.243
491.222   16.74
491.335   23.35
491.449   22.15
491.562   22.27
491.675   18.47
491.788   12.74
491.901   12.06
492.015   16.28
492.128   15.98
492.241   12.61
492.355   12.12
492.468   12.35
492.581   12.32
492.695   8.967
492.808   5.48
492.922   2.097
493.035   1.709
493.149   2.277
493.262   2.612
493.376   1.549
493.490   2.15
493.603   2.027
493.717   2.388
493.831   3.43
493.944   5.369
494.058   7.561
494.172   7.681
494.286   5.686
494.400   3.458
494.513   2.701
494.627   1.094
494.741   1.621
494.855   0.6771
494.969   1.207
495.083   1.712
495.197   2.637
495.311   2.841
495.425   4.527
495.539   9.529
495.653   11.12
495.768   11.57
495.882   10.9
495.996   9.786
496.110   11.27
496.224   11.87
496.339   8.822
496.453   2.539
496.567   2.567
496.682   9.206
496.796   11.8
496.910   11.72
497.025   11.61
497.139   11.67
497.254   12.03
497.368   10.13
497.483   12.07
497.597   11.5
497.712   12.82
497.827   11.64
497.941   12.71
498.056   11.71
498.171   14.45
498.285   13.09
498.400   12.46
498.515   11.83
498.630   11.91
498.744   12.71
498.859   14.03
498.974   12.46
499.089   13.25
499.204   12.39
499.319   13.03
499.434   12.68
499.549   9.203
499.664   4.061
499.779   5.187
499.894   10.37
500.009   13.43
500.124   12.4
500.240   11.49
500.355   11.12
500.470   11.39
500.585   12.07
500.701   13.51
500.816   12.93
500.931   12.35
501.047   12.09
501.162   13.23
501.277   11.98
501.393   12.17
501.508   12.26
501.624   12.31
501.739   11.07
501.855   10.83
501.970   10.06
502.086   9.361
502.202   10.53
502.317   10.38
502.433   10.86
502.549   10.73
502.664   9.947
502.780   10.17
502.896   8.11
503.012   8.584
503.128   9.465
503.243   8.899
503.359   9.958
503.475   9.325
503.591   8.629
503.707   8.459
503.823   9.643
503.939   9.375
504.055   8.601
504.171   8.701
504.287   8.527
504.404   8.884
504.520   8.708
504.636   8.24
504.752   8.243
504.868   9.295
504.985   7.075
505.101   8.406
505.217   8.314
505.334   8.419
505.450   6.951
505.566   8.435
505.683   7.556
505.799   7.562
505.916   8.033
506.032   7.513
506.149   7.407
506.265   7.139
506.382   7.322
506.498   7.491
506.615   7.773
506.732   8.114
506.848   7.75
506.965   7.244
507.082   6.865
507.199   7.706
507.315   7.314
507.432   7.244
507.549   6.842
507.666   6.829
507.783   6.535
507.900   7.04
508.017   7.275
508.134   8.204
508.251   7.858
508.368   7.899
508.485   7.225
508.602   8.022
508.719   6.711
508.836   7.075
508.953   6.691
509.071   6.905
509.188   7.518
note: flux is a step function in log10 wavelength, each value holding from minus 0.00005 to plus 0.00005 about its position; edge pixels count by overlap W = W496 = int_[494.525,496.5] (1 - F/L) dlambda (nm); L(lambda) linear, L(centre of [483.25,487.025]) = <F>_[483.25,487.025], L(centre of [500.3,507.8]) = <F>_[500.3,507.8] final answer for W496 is 0.51 nm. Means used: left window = 6.82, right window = 9.22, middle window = 6.04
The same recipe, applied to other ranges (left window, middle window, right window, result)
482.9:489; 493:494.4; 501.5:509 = 0.79 nm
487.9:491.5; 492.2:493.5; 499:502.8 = 0.65 nm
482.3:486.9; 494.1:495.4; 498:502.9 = 0.90 nm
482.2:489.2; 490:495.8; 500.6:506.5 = 0.69 nm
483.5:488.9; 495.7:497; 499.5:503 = 0.11 nm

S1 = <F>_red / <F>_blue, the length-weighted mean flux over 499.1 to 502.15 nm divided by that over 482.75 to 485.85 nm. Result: 2.05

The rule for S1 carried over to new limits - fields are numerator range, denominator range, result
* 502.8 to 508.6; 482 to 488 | 1.10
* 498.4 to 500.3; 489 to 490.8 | 0.81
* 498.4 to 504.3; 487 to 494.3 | 0.96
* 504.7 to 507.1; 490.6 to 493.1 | 0.69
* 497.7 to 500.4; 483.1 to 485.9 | 2.05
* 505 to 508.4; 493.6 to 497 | 1.24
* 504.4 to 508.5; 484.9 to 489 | 0.70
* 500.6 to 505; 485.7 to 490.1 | 0.79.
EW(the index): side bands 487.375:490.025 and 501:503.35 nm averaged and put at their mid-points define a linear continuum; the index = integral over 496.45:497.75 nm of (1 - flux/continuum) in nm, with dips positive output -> 0.23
